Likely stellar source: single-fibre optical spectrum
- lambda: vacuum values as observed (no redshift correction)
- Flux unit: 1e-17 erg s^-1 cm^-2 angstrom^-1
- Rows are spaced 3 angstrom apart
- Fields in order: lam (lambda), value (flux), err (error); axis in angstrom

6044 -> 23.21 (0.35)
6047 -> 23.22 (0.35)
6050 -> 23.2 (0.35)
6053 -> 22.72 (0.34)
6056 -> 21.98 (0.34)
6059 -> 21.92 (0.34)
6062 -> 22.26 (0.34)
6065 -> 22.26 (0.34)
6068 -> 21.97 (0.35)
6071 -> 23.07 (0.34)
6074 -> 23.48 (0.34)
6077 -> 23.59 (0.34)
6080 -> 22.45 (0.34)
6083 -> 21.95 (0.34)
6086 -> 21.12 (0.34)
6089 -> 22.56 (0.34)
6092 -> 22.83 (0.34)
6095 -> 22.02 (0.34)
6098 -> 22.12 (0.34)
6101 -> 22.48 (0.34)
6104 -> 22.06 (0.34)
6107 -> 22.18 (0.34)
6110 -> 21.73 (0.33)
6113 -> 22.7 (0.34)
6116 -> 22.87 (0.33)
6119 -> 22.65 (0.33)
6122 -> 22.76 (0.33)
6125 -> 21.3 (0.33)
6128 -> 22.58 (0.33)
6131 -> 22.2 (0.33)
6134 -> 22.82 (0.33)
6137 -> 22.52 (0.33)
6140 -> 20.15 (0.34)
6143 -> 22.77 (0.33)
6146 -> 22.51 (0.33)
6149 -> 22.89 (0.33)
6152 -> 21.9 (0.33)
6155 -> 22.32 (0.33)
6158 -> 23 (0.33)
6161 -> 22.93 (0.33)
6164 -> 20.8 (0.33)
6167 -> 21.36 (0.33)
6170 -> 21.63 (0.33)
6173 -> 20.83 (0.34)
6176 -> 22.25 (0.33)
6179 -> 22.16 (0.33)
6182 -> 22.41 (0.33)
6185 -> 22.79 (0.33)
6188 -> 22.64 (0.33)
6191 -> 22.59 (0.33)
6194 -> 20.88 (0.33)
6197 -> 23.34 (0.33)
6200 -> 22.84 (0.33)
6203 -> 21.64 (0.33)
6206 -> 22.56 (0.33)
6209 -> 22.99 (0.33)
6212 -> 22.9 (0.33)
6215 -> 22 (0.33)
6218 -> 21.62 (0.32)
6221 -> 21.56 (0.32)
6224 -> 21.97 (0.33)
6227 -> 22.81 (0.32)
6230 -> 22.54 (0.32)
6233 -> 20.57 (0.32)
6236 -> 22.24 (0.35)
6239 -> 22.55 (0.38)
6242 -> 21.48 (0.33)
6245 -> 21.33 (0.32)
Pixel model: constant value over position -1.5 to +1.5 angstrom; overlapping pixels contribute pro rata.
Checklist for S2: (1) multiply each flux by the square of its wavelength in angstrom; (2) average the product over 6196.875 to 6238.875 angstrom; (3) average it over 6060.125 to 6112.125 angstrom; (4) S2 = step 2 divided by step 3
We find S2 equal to 1.04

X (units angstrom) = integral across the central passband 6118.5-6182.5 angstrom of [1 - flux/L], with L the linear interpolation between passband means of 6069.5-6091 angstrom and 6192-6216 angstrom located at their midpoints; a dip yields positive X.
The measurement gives 1.1 angstrom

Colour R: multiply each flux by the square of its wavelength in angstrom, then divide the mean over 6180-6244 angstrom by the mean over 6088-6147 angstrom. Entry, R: 1.03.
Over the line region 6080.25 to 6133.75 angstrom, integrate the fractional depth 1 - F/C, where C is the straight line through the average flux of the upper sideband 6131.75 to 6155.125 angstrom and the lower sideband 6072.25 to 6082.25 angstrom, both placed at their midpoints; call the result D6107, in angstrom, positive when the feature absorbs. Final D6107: 1.0 angstrom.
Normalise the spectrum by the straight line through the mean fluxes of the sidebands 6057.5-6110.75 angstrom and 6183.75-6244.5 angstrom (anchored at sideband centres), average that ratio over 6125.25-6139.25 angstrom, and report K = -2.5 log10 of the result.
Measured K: 0.00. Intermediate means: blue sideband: 22.3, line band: 22.3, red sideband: 22.2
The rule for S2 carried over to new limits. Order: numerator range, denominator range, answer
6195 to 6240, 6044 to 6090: 1.04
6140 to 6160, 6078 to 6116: 1.02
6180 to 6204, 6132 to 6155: 1.02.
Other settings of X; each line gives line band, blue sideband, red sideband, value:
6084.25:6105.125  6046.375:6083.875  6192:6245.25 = 0.33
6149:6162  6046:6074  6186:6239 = -0.12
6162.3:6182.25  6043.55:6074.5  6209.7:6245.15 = 0.55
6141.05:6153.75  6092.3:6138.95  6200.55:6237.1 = -0.09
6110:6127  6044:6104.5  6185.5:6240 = 0.01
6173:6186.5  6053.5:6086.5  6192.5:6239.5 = 0.01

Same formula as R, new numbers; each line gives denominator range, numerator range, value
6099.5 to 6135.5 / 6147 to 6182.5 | 1.00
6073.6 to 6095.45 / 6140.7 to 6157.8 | 1.02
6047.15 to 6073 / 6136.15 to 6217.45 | 1.03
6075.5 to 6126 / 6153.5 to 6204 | 1.02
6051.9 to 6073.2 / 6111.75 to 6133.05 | 1.02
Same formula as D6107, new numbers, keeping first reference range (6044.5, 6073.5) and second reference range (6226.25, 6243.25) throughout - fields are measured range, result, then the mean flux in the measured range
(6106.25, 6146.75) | 0.2 angstrom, 22.3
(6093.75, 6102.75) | 0.1 angstrom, 22.2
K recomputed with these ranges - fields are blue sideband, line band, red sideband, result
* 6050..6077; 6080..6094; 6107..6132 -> 0.02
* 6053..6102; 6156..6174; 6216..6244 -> 0.02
